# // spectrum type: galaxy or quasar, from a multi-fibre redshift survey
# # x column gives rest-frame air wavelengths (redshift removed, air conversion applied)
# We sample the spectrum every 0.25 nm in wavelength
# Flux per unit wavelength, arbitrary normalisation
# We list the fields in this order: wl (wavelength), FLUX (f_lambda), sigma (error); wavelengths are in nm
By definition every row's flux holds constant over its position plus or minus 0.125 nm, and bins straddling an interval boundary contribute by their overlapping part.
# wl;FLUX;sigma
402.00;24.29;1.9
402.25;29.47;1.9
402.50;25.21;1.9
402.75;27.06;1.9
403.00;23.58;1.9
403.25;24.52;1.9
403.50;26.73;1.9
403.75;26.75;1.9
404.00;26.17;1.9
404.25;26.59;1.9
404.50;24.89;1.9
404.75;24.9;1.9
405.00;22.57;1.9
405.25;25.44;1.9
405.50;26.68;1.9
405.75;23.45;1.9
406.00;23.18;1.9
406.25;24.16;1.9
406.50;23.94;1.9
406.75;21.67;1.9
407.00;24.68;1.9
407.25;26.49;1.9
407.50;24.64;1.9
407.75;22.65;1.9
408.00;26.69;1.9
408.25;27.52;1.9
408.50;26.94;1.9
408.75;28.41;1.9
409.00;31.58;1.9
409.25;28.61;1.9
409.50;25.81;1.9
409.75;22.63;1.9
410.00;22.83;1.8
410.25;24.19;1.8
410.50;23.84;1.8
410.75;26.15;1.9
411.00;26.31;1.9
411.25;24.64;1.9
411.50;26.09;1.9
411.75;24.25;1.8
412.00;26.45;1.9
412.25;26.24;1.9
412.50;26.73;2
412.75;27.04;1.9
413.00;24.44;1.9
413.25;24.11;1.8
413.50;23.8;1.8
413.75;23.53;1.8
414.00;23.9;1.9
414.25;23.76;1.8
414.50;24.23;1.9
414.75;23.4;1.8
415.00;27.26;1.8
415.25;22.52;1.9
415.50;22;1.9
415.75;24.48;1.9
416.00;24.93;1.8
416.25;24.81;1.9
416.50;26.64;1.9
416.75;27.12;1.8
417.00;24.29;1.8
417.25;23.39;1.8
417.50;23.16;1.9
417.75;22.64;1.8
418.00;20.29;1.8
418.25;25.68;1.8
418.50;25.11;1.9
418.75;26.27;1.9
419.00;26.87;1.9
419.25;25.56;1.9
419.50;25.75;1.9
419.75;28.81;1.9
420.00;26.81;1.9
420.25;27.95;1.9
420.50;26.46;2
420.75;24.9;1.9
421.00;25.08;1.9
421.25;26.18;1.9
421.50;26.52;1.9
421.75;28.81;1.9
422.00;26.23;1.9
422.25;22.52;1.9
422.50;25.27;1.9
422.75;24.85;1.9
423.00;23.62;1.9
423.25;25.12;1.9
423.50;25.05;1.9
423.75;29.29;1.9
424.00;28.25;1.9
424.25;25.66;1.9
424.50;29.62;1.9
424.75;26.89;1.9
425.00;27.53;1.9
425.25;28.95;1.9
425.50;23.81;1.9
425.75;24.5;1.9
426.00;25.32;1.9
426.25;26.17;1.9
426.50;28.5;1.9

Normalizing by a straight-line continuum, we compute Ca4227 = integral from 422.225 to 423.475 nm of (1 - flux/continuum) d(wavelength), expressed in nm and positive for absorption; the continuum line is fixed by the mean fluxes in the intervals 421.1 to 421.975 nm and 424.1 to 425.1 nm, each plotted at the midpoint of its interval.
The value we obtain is 0.12 nm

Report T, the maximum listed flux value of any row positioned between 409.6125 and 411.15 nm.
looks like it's 26.31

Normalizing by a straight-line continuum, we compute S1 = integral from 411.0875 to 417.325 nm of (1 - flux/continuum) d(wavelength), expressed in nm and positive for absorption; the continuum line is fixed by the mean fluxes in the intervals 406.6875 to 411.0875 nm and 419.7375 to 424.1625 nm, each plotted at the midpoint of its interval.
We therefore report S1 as 0.254 nm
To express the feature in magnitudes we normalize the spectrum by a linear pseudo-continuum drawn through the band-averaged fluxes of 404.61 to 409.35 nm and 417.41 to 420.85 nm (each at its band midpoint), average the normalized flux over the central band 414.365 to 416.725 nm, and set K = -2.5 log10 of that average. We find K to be 0.039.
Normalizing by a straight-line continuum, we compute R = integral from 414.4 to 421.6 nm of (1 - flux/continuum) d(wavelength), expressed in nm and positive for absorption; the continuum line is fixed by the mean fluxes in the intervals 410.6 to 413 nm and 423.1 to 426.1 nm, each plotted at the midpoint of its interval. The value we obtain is 0.31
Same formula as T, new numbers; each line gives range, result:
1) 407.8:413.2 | 31.58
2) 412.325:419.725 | 27.26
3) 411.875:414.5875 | 27.04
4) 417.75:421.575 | 28.81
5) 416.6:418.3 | 27.12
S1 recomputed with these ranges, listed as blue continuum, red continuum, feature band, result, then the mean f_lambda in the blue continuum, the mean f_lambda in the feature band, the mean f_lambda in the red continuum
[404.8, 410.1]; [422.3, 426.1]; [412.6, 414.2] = 0.07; 25.3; 24.5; 26.2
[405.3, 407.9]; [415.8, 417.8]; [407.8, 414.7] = -0.31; 24.2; 25.5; 24.7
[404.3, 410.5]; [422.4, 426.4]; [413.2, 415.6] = 0.17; 25.2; 23.9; 26.3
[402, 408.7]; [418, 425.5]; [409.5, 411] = 0.08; 25.3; 24.3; 26.3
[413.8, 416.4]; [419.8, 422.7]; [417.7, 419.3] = 0.04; 24.1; 24.7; 26.1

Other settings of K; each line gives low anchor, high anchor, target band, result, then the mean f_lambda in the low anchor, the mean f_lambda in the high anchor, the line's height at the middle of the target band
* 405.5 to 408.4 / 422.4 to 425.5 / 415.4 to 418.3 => 0.07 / 24.6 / 26.6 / 25.7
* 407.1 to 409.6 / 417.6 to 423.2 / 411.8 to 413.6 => 0.04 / 26.9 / 25.5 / 26.4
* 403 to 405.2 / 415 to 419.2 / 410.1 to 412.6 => -0.03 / 25.3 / 24.5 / 24.8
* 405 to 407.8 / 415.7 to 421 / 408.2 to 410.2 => -0.09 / 24.2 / 25.3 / 24.5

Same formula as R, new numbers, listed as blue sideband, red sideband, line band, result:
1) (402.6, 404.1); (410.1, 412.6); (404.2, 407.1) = 0.16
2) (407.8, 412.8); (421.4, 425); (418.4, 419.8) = 0.00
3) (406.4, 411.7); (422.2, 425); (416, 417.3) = 0.03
